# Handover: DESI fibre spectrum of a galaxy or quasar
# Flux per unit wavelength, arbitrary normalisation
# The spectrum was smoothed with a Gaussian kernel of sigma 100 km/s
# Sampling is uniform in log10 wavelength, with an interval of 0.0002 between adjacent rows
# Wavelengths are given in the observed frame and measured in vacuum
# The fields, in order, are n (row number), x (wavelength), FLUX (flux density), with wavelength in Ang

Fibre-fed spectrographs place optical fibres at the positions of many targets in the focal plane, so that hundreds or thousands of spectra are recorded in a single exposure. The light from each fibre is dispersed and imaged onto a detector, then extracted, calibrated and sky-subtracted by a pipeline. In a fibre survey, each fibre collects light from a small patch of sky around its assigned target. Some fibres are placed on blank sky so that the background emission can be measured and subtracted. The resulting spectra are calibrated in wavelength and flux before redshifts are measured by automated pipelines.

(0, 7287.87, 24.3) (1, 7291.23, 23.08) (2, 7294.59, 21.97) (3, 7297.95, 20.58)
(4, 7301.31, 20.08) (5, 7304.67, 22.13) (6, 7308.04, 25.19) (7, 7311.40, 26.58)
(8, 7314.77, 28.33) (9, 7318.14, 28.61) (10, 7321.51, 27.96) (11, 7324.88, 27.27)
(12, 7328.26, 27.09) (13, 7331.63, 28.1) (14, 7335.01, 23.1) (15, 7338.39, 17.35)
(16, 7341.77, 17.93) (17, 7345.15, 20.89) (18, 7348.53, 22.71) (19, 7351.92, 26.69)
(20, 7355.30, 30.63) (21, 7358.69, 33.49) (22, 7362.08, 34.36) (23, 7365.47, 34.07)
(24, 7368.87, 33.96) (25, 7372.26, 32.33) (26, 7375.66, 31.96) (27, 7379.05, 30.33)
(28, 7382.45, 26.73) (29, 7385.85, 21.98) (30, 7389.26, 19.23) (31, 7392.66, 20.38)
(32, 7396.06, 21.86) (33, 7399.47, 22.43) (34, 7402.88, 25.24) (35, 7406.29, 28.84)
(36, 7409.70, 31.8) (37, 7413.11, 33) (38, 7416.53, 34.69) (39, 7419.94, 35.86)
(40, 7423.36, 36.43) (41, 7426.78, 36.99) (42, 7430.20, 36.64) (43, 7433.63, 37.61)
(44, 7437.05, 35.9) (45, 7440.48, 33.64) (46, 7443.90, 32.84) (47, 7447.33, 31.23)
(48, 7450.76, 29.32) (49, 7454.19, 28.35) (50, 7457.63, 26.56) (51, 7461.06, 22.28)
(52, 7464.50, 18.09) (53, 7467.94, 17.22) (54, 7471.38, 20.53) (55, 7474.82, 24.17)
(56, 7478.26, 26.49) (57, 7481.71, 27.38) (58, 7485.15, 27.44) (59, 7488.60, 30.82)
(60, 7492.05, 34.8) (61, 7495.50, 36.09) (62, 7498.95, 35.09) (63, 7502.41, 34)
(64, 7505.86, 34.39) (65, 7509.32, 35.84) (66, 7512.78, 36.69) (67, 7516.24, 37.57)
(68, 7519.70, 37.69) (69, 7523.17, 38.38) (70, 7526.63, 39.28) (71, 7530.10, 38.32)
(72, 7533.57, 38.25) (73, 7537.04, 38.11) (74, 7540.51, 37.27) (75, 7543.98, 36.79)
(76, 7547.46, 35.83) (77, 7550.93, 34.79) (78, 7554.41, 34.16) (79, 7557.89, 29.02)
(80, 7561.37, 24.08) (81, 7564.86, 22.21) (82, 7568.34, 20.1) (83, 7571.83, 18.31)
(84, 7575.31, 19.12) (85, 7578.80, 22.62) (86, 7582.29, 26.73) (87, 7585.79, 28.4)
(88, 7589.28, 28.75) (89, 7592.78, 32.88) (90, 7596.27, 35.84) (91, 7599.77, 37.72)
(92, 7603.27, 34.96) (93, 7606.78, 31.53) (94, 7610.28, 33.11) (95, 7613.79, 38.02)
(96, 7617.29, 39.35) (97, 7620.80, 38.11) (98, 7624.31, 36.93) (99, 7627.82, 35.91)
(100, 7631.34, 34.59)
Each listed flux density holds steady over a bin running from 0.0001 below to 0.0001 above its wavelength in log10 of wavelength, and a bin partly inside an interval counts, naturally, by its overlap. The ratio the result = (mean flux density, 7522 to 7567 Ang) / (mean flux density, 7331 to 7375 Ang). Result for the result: 1.24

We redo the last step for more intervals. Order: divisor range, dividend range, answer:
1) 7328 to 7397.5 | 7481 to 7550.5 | 1.35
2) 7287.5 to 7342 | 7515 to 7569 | 1.41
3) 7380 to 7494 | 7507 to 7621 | 1.15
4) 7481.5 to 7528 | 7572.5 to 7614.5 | 0.87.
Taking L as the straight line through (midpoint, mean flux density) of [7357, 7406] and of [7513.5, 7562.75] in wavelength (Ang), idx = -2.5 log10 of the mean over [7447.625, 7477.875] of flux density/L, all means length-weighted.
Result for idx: 0.32 mag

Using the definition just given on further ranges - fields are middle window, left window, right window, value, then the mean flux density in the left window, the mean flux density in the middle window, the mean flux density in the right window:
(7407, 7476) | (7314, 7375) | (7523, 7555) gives 0.07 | 27.6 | 30.2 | 37.2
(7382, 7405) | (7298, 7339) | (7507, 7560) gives 0.28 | 25.2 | 22.4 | 36.4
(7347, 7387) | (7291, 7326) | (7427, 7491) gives -0.15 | 24.7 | 30.1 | 28.4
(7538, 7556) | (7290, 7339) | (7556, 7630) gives -0.22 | 24.7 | 35.9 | 30.2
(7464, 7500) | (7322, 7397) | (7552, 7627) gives 0.05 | 26.5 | 27.3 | 30.2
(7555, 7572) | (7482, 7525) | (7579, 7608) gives 0.34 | 34.7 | 23.9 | 31.6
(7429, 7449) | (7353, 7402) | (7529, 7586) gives -0.21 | 28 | 34.6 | 29.6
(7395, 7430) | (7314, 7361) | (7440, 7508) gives -0.14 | 25.8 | 31.1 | 28.5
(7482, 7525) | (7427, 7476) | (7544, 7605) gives -0.21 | 28.5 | 34.7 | 28.8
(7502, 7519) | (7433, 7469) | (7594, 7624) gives -0.15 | 28.4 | 36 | 36.1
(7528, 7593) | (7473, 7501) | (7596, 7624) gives 0.13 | 30.3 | 29.7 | 36.1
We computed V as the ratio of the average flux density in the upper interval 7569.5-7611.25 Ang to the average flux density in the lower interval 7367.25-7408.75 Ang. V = 1.1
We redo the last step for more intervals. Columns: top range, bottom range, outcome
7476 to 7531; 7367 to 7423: 1.21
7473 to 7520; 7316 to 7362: 1.26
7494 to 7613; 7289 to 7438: 1.17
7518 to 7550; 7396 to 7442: 1.16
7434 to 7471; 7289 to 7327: 1.12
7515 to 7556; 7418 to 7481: 1.26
